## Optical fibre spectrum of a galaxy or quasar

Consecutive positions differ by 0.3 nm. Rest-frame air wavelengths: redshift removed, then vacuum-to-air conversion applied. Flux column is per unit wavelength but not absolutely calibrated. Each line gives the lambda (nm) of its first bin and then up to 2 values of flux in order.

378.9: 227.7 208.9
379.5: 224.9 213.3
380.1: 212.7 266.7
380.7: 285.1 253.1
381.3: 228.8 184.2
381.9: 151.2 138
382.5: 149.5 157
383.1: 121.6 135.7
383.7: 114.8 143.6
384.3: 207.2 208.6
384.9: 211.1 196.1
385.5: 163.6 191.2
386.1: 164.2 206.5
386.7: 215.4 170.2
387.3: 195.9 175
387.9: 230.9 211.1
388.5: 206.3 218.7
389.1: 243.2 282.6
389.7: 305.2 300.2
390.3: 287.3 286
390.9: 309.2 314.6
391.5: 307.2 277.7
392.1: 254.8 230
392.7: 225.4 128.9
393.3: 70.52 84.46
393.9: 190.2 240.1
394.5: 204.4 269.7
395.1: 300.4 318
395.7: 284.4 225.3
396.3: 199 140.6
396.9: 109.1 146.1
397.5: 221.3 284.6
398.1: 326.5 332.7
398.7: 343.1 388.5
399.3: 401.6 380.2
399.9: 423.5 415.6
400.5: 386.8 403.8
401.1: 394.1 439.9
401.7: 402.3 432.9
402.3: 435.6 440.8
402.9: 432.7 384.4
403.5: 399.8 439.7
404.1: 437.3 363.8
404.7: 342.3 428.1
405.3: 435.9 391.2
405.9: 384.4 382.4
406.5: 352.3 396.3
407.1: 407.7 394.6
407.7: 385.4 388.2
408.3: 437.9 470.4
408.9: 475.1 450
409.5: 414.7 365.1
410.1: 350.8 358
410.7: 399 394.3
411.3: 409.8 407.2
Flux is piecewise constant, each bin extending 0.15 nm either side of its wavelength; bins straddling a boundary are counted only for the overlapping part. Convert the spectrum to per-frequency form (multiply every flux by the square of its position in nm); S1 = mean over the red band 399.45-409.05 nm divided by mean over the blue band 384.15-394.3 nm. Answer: 2.00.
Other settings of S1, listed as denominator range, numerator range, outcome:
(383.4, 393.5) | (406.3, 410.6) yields 2.04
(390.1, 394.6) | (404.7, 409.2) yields 1.93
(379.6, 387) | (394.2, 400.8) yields 1.67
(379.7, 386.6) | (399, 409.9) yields 2.44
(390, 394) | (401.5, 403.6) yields 1.91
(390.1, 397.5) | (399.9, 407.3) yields 1.89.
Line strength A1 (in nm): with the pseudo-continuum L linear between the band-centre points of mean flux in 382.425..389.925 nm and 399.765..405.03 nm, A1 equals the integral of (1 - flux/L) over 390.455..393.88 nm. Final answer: 0.569 nm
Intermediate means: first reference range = 195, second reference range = 411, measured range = 225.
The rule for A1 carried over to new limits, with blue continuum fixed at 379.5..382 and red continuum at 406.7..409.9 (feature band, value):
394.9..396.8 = 0.509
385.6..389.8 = 0.938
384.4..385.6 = 0.276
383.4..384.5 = 0.414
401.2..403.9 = -0.318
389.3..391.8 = -0.033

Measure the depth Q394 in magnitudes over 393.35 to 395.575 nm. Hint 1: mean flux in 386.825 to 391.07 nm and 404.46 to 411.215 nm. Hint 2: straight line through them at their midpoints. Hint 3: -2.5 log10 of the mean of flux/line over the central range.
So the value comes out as 0.29 mag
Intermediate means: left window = 245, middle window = 223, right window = 400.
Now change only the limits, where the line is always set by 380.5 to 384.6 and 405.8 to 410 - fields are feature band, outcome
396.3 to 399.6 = 0.178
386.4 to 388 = 0.114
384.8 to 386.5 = 0.096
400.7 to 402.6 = -0.197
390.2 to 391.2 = -0.185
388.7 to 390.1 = -0.133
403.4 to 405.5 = -0.086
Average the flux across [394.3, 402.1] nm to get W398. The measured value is 313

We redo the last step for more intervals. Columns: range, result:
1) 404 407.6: 392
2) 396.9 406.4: 377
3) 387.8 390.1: 249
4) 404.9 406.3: 404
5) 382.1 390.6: 200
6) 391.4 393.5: 208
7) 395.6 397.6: 186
